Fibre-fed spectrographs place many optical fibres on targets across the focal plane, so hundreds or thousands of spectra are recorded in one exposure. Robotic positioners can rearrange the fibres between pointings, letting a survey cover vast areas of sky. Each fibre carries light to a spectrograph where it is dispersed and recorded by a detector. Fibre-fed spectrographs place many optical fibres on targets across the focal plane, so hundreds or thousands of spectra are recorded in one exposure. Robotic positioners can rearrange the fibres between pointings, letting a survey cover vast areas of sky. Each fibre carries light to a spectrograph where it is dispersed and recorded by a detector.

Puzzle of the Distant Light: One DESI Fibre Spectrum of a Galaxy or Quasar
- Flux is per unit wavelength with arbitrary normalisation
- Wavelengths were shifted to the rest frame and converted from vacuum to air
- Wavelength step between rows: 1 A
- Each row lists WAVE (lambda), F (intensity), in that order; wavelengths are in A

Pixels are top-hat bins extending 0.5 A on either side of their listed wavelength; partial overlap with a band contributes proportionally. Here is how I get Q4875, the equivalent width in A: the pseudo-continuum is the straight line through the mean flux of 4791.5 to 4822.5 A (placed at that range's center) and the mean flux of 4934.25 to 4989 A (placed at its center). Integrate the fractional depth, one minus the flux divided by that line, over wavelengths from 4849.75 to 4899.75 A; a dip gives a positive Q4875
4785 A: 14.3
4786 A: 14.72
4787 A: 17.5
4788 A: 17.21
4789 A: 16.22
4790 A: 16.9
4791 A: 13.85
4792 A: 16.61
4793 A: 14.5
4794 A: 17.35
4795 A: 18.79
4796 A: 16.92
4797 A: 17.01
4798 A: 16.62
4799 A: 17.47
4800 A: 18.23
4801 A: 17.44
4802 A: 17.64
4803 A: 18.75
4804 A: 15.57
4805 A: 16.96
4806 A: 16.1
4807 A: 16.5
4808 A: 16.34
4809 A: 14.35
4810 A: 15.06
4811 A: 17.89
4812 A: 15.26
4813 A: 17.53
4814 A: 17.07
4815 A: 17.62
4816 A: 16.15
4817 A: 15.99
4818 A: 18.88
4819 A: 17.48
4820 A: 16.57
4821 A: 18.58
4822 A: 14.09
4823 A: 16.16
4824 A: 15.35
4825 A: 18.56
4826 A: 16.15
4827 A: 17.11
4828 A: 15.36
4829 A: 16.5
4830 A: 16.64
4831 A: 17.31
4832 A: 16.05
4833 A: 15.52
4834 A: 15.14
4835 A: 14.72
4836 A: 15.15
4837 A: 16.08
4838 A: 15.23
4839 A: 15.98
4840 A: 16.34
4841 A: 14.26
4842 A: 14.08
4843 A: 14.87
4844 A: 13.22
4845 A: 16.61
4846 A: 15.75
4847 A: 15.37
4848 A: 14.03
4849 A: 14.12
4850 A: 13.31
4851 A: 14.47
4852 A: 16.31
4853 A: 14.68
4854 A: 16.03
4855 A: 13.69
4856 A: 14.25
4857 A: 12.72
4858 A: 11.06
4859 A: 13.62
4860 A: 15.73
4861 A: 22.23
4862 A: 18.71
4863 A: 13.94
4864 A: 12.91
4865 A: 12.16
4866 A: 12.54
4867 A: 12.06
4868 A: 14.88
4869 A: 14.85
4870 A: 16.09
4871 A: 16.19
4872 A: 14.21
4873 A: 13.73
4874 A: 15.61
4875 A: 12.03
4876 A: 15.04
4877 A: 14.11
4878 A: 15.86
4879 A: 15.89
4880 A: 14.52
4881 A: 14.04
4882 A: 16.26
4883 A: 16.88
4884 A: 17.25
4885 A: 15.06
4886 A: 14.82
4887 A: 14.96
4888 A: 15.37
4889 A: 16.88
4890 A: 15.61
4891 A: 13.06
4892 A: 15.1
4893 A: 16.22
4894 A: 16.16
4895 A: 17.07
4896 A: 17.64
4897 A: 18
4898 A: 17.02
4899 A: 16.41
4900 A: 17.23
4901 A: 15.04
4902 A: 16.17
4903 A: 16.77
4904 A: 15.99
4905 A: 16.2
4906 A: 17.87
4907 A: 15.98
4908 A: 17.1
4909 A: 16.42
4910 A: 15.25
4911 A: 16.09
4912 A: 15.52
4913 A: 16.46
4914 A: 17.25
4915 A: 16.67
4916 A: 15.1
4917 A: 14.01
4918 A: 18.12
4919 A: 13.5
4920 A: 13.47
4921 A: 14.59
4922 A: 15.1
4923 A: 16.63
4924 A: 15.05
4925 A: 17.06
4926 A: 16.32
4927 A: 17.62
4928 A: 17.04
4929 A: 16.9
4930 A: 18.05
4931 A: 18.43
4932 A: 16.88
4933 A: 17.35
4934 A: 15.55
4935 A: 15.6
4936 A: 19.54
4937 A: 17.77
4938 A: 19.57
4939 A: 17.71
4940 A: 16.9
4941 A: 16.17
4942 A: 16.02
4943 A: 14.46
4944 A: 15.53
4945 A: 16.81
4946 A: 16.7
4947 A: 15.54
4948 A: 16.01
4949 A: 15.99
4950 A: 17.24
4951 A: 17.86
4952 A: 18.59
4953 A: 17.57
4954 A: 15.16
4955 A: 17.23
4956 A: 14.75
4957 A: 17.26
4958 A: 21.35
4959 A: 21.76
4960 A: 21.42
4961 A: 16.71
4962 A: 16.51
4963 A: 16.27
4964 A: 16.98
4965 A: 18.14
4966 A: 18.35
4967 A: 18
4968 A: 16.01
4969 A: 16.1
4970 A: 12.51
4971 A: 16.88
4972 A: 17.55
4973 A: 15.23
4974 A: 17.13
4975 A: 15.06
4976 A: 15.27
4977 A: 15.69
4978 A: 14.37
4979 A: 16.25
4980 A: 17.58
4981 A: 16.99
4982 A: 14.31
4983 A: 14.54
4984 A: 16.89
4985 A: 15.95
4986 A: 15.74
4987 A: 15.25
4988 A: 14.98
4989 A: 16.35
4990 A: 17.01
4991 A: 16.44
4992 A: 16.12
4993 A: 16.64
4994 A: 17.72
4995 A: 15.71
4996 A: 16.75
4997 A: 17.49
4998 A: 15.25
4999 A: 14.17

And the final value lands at 4.8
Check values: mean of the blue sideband 16.8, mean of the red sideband 16.7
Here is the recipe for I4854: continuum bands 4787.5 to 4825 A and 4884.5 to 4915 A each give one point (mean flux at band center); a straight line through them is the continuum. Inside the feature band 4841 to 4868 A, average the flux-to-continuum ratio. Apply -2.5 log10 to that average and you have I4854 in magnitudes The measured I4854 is 0.13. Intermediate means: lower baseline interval 16.7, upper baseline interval 16.2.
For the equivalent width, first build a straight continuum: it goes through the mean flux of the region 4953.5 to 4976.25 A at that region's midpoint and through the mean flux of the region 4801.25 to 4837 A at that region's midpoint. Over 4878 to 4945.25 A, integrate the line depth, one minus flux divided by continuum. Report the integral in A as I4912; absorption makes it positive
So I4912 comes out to 2.3 A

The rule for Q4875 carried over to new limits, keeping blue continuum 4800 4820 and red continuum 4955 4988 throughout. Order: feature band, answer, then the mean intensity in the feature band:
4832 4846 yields 1.29 A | 15.2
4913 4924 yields 0.80 A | 15.5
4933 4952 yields -0.14 A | 16.8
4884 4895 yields 0.81 A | 15.5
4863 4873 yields 1.65 A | 14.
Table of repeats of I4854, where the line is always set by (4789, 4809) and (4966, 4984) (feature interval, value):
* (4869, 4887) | 0.09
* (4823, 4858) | 0.09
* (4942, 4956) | -0.02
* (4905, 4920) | 0.01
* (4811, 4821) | -0.03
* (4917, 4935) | -0.01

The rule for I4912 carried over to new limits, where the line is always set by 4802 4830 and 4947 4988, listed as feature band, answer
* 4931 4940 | -0.5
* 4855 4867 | 1.6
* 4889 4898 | 0.2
